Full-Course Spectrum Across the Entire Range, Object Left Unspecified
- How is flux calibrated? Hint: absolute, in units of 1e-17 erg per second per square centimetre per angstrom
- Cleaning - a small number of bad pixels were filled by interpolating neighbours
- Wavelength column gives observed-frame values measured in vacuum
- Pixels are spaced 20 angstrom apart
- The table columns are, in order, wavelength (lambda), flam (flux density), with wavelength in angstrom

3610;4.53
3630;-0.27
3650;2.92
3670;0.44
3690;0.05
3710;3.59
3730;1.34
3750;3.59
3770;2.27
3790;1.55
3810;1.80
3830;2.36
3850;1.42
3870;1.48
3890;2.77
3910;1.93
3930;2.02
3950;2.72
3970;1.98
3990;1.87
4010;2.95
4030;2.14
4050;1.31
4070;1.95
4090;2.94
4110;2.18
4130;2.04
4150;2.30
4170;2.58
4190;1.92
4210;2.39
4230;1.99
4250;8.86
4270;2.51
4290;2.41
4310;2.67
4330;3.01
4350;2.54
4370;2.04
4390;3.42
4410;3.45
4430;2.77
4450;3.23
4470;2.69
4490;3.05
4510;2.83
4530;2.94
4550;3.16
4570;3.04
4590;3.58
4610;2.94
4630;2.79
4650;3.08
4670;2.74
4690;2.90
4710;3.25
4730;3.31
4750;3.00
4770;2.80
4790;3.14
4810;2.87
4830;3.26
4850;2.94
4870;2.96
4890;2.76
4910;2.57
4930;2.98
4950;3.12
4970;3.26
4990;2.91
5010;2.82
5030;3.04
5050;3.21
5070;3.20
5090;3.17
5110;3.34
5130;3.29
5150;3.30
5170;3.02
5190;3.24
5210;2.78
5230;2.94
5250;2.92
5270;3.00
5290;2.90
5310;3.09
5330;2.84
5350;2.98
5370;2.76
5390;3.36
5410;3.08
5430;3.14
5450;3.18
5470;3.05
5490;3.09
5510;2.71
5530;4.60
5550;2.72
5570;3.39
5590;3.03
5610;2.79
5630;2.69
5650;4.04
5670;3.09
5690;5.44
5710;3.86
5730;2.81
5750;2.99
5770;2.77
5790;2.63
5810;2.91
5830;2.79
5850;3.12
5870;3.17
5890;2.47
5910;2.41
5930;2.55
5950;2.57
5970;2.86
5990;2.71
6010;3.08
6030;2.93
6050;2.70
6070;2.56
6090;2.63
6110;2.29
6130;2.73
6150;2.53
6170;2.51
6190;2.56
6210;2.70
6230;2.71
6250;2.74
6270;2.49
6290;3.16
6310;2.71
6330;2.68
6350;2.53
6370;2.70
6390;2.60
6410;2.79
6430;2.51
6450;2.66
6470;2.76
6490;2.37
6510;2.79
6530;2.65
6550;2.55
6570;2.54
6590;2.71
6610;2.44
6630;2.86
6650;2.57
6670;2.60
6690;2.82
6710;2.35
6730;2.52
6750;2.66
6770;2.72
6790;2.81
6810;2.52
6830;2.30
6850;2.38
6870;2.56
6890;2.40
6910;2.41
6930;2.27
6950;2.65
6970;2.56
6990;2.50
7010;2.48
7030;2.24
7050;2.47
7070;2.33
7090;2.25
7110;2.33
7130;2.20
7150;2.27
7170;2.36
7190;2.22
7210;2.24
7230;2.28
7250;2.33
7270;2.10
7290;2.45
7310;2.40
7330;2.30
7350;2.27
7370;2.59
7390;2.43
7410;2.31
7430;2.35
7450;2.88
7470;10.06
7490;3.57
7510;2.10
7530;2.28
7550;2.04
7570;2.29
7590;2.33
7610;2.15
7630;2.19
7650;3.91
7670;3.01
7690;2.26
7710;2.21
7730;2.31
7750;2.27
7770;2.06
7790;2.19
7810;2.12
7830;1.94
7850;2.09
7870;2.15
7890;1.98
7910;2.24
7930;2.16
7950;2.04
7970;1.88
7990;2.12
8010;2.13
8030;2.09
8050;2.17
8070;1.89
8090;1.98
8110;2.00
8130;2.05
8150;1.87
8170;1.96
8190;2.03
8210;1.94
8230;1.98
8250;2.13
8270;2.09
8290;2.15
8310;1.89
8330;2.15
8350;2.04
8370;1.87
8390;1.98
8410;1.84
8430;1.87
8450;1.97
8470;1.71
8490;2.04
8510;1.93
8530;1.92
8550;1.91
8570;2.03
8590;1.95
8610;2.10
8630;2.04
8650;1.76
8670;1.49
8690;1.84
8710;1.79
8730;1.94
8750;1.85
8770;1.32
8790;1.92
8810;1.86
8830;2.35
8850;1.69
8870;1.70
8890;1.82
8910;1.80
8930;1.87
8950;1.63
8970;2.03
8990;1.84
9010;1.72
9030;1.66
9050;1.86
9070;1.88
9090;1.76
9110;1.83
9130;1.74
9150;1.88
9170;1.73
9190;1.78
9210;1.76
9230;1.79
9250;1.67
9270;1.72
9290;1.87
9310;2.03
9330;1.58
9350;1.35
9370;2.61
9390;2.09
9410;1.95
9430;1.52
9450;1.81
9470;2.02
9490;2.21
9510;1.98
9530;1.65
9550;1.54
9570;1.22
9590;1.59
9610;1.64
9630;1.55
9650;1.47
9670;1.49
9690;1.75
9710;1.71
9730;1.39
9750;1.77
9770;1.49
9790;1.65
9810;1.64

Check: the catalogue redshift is 0.138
